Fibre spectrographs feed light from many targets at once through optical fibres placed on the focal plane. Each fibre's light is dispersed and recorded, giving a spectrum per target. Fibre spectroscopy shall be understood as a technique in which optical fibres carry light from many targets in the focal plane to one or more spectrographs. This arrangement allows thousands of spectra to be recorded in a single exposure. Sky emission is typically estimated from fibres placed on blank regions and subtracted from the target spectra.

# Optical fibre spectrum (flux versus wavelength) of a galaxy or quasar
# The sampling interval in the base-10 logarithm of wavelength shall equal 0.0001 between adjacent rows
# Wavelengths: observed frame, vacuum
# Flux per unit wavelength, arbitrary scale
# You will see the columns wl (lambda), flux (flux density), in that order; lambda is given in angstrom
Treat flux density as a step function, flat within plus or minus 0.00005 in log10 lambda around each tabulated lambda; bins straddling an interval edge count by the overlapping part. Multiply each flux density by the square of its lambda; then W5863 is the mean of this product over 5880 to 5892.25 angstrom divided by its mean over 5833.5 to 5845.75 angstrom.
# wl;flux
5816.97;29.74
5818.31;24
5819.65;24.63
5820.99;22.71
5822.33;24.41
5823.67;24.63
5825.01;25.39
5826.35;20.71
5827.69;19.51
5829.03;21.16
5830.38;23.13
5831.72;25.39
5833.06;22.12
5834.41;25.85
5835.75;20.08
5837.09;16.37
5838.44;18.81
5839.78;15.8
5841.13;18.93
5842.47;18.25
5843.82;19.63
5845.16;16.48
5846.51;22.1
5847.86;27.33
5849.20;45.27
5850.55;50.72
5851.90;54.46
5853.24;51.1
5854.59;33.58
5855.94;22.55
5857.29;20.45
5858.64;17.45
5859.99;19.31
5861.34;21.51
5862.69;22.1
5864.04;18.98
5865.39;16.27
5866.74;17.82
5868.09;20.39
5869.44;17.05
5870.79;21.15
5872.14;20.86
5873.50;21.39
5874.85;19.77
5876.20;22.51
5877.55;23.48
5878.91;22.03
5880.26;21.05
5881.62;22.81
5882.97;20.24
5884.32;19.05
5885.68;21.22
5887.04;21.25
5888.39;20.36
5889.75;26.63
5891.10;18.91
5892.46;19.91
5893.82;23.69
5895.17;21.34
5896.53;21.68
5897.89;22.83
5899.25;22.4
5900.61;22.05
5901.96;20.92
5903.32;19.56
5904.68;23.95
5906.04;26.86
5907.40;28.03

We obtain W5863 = 1.14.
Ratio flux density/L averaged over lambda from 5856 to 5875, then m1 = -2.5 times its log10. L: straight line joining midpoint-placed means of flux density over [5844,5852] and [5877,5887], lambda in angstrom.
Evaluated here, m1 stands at 0.35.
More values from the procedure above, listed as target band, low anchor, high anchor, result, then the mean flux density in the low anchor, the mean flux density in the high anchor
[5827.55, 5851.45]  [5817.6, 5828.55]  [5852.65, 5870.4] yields -0.05 mag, 23.3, 22.8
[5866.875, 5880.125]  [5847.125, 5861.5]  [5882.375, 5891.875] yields 0.24 mag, 33.4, 21.1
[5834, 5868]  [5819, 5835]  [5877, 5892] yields -0.12 mag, 23.3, 21.5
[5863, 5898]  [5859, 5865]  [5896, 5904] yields 0.00 mag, 20.1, 21.6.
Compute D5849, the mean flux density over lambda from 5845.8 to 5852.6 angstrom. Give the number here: 39.9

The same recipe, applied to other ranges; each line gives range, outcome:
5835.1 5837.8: 18.2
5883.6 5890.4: 21.7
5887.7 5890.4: 23.5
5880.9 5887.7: 20.9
